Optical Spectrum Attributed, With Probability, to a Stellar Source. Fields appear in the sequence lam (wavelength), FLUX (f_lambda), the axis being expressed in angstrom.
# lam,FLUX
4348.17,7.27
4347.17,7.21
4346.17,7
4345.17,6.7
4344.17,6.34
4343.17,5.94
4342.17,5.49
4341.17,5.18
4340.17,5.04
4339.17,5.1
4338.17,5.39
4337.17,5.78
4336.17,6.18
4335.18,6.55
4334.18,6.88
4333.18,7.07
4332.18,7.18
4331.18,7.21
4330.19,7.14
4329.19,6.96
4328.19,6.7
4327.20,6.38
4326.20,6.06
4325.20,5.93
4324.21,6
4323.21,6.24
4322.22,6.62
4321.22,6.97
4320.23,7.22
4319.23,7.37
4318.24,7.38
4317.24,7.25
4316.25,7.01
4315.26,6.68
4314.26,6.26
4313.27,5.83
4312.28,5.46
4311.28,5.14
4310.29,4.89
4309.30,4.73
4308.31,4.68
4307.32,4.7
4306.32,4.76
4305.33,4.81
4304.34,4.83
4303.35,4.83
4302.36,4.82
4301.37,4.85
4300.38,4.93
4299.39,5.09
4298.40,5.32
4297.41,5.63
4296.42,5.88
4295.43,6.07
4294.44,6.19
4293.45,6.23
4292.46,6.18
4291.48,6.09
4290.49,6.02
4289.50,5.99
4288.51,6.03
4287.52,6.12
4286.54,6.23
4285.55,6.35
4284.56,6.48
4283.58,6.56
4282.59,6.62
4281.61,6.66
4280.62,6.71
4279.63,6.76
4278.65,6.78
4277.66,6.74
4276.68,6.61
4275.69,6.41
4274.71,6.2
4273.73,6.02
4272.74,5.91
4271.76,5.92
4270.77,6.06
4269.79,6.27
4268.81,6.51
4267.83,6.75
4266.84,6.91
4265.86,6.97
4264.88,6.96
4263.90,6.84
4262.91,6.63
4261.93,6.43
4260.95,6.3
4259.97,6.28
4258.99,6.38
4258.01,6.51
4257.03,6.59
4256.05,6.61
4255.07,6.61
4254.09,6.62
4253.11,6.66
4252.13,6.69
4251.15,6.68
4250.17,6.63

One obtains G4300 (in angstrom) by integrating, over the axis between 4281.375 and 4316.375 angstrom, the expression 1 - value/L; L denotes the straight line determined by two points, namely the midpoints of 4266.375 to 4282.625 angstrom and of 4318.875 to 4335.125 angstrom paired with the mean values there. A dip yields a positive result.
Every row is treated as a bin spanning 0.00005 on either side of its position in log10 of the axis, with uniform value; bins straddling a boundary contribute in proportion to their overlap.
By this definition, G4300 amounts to 4.8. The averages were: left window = 6.46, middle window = 5.67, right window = 6.73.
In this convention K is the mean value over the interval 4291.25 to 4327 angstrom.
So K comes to 5.81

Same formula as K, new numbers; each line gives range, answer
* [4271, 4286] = 6.44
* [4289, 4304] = 5.6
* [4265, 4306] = 6.06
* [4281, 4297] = 6.23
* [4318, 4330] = 6.65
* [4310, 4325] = 6.43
